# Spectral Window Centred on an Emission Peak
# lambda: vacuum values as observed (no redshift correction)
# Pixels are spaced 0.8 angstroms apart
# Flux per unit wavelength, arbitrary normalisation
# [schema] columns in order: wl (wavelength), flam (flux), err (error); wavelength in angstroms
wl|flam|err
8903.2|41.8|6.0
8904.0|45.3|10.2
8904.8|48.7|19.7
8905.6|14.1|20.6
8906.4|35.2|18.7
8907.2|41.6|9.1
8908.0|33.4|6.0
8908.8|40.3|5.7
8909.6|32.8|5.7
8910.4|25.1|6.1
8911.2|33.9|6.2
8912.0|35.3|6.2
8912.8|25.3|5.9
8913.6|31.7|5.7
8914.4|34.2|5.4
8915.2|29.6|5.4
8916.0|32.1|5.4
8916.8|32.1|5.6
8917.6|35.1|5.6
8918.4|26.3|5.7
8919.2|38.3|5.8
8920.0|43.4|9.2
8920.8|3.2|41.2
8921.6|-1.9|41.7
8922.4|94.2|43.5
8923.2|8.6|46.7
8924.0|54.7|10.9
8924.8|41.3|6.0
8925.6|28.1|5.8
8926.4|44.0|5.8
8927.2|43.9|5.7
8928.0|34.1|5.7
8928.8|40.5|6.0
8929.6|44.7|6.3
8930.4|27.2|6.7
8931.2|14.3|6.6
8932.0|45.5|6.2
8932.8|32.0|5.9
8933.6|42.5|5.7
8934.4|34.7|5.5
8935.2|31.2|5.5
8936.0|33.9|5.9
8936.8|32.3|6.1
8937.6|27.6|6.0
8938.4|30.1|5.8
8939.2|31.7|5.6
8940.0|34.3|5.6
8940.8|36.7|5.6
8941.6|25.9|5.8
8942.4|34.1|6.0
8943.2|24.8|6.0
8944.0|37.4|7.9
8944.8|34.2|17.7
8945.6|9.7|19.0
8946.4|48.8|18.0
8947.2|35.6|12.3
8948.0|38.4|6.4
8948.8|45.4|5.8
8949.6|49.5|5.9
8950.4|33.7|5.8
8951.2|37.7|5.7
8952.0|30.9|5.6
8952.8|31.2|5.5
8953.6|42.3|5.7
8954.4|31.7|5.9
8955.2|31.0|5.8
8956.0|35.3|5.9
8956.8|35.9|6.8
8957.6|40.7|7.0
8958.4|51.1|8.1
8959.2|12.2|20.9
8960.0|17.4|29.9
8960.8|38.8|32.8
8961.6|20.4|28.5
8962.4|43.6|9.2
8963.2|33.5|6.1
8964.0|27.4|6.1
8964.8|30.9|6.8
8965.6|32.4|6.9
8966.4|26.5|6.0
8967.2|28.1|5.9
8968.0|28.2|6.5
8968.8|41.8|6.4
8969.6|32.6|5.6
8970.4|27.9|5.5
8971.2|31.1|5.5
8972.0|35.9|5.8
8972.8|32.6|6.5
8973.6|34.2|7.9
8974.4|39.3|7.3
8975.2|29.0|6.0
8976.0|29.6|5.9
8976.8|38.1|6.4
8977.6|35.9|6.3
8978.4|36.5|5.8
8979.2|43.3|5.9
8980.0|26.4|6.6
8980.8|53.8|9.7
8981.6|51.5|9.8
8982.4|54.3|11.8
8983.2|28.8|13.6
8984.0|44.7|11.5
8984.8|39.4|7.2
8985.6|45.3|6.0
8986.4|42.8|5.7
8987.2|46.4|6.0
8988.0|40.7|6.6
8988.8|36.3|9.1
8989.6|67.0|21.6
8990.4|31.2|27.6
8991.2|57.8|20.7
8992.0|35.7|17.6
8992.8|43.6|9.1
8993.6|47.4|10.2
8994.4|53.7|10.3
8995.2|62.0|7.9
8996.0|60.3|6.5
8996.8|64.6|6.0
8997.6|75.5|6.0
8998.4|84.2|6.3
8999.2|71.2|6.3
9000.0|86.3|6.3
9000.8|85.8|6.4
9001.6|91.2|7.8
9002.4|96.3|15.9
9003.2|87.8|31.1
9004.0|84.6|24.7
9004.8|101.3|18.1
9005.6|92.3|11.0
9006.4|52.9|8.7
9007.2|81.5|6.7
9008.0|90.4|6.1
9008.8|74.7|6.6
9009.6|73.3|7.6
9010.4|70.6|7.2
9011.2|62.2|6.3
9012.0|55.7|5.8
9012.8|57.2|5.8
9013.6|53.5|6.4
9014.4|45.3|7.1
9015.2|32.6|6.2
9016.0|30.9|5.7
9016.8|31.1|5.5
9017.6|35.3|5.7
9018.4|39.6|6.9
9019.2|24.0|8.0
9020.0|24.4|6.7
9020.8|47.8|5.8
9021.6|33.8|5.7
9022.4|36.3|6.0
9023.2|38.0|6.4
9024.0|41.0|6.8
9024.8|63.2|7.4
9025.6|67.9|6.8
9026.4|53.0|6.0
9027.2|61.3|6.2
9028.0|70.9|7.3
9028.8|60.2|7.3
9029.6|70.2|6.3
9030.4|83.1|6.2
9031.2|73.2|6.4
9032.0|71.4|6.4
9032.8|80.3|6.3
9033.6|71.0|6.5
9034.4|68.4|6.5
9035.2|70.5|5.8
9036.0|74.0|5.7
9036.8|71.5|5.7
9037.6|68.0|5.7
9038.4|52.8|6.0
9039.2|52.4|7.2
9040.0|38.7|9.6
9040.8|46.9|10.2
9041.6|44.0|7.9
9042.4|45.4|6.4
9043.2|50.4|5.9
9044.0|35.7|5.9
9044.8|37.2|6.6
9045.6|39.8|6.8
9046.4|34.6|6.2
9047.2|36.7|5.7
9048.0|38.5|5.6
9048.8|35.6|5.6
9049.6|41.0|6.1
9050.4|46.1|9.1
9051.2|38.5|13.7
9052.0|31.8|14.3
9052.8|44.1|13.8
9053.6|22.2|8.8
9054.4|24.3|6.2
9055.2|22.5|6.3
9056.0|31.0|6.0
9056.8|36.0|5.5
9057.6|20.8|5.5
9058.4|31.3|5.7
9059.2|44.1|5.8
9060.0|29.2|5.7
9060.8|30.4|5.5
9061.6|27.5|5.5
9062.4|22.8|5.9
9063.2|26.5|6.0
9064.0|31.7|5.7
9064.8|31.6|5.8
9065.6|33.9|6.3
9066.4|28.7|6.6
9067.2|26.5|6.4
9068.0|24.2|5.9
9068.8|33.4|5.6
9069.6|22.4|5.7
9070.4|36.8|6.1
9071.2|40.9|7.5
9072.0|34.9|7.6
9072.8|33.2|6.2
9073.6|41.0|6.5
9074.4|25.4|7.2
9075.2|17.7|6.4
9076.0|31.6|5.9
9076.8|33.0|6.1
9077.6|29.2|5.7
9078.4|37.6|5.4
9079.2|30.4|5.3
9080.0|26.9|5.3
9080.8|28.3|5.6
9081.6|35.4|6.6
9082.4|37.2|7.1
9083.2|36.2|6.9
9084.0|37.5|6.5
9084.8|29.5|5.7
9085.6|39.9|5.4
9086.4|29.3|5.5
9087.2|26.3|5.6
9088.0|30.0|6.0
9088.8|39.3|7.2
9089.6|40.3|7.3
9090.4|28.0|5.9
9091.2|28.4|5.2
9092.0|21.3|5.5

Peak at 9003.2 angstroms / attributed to H-alpha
